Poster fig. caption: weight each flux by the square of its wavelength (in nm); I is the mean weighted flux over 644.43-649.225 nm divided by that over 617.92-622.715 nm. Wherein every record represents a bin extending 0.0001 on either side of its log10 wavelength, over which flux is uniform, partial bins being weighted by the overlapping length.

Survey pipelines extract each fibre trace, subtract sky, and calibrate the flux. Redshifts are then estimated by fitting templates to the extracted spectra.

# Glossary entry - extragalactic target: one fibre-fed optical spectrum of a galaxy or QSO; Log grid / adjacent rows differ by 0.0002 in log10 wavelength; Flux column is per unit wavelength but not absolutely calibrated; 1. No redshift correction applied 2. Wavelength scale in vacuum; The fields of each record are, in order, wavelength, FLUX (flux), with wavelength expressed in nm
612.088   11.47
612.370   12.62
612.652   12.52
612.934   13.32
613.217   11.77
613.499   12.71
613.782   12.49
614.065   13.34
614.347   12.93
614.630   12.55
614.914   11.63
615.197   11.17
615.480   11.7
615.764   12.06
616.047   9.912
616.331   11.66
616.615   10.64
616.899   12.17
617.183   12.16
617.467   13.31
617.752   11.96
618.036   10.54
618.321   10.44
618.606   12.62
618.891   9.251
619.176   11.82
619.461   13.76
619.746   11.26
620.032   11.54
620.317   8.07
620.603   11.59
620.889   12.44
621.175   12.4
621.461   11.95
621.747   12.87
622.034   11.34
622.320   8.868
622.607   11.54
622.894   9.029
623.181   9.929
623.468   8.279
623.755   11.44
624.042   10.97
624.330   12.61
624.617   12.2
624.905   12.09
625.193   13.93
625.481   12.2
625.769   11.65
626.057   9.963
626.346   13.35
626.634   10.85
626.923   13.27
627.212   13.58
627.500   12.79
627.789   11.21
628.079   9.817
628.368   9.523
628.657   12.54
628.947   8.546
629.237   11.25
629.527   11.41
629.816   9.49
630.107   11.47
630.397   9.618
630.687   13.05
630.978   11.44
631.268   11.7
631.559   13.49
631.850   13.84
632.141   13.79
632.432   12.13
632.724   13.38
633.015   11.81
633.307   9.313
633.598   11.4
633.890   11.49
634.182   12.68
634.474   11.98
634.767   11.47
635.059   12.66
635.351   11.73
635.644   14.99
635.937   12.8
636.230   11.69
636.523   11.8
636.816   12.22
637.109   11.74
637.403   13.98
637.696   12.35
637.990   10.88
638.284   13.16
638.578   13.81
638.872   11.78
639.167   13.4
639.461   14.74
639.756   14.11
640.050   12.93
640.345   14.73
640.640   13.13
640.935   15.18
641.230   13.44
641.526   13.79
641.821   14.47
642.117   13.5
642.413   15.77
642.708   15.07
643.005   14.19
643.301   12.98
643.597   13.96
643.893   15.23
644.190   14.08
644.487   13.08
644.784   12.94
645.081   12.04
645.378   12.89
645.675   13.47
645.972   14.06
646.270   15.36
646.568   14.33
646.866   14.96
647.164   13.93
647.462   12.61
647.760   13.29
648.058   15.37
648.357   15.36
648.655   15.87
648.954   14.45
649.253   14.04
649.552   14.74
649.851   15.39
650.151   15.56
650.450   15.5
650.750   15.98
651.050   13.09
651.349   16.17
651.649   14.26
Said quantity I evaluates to 1.3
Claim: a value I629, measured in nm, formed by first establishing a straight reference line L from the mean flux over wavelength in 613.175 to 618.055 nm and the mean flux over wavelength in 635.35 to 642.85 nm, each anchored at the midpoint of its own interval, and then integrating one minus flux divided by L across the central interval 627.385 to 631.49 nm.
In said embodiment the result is 0.57 nm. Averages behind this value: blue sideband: 12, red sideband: 13.4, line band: 11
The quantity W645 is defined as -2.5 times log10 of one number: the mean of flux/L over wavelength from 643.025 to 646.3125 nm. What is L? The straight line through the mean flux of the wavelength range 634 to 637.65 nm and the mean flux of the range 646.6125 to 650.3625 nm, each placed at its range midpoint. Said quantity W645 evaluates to 0.03 mag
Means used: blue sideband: 12.5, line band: 13.6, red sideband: 14.6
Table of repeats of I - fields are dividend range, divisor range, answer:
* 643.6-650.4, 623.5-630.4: 1.32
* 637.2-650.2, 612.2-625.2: 1.30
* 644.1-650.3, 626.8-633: 1.27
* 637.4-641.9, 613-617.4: 1.22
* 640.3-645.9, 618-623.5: 1.35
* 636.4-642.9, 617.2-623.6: 1.28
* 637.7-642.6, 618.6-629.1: 1.26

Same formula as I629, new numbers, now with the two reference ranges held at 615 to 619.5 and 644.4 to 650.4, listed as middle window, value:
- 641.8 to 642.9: -0.07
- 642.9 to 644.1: -0.02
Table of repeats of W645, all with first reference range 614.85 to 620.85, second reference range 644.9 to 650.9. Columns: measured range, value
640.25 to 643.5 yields -0.03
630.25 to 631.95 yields 0.05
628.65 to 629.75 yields 0.18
